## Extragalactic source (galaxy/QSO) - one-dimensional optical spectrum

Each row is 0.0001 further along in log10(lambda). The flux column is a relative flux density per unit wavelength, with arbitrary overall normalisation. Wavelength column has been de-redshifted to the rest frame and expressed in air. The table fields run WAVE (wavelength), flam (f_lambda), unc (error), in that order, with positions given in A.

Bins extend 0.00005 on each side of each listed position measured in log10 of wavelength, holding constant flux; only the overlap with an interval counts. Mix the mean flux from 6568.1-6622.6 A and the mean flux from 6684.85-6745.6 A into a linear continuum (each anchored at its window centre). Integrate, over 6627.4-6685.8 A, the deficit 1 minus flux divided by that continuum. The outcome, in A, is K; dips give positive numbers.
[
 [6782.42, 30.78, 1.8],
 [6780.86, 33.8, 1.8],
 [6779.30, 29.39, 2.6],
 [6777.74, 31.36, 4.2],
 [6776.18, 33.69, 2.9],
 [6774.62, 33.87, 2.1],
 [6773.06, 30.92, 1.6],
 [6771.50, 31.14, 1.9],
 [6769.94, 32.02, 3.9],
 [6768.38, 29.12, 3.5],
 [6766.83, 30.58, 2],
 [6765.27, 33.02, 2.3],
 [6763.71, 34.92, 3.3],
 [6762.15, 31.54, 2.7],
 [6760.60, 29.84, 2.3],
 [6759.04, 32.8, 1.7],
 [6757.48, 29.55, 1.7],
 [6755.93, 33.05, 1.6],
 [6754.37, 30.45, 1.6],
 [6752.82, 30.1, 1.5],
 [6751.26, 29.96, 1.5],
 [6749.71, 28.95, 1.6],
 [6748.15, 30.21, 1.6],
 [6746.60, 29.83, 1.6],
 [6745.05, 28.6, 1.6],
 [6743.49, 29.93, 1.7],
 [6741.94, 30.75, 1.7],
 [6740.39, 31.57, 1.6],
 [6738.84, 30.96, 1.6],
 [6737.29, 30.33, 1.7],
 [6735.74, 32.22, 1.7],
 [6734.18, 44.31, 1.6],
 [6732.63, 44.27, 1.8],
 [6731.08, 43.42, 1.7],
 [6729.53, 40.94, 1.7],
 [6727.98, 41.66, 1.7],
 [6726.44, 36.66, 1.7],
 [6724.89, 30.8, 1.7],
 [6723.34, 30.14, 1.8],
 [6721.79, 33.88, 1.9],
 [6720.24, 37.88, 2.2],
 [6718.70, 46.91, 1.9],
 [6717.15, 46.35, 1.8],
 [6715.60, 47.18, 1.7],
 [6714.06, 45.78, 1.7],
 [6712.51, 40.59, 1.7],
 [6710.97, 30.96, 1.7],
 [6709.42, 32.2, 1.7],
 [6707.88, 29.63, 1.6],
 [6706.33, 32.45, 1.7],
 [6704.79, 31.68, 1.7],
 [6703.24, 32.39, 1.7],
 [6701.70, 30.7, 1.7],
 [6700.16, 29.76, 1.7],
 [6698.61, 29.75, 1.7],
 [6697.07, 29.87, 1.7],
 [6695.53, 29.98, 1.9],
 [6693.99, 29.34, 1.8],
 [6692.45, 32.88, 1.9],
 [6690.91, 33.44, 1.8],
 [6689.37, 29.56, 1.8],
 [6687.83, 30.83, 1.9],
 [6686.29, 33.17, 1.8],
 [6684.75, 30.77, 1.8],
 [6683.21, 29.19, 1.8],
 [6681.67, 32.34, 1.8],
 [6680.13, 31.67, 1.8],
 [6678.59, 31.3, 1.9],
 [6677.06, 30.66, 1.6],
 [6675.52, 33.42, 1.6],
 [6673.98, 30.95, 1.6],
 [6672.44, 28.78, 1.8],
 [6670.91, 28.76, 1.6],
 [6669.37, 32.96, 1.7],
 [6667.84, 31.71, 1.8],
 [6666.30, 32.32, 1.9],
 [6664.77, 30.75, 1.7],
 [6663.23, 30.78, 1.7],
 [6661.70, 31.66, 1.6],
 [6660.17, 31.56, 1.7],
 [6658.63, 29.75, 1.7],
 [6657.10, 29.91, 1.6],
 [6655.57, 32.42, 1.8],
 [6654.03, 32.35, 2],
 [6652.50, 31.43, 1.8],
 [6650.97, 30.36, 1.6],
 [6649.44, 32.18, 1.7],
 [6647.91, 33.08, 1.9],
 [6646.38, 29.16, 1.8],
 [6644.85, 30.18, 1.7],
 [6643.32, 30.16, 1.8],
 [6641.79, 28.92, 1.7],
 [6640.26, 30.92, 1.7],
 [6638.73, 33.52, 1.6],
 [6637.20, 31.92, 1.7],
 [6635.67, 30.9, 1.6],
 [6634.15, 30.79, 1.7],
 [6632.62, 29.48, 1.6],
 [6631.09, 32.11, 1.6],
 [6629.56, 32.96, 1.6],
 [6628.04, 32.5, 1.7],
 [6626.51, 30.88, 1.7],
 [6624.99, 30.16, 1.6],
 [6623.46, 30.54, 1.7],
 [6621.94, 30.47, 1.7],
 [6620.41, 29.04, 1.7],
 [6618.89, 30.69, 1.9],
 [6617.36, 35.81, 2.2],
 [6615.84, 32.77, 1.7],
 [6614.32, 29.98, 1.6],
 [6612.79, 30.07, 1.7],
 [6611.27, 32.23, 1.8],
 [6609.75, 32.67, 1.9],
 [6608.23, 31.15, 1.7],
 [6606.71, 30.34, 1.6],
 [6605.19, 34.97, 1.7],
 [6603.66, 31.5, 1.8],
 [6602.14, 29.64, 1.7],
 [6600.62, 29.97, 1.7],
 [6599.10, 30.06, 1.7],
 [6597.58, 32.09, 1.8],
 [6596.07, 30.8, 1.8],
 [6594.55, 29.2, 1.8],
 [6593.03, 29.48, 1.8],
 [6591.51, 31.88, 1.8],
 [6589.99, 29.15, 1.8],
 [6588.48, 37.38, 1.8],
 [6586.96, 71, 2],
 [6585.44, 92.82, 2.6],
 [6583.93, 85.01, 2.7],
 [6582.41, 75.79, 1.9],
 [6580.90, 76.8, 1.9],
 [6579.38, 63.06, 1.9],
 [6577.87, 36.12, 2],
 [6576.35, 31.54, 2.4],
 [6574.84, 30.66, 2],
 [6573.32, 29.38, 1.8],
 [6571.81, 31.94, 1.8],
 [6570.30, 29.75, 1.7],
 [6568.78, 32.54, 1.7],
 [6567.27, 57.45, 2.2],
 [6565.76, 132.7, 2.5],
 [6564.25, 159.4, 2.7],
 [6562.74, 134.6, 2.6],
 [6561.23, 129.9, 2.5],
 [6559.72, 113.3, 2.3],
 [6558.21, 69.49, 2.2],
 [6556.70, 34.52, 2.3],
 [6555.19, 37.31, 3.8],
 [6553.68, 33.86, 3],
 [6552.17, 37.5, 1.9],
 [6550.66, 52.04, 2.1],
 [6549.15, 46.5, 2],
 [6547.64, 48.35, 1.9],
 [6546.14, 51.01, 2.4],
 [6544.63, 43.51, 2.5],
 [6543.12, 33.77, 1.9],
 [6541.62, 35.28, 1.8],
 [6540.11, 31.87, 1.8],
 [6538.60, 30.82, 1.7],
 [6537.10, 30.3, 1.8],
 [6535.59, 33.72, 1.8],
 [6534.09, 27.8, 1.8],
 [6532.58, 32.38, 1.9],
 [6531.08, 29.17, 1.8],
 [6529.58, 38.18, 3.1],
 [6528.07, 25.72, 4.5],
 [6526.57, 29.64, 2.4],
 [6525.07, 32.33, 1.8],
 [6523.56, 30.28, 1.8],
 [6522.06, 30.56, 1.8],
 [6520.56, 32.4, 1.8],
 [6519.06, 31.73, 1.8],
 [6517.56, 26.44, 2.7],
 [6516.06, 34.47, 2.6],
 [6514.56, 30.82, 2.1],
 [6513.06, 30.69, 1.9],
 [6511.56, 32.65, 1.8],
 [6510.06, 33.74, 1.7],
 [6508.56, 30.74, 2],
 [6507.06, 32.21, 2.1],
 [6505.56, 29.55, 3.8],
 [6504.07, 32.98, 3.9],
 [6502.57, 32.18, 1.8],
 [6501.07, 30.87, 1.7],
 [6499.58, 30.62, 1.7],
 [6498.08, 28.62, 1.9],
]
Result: 9.0 A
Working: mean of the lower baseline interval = 39.1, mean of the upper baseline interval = 34.7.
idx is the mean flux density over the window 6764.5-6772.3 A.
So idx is 31.2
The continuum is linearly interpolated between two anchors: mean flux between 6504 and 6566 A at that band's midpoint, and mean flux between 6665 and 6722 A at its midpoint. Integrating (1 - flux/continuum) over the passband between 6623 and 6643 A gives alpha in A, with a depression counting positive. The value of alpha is 3.72 A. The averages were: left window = 46.5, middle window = 31.2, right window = 33.3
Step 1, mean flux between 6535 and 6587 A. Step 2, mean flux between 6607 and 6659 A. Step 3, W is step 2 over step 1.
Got 0.5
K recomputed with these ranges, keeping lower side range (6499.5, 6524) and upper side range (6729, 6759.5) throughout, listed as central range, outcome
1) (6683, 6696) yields 0.61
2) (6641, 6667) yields 1.13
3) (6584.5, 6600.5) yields -4.75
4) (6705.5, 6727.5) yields -2.98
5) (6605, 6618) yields 0.01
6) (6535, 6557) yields -4.99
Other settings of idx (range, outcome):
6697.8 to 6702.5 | 30.1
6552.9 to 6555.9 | 35.6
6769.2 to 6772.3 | 31.6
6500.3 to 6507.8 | 31.6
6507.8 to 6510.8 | 32.2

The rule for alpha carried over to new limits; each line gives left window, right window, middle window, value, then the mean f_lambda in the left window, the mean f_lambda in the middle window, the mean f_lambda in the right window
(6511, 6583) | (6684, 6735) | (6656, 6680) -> 4.7 A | 48.1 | 31.1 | 35.5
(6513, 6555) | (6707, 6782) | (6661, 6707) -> 4.3 A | 34.8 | 31.1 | 34.1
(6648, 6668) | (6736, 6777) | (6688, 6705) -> 0.2 A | 31.4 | 30.8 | 31.1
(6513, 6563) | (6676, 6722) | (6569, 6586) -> -4.7 A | 43.2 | 51.9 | 33.8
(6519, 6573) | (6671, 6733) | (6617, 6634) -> 4.4 A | 50.4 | 31.2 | 34.2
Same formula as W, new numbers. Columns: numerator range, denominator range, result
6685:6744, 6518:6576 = 0.71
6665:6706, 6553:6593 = 0.48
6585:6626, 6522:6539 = 1.12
